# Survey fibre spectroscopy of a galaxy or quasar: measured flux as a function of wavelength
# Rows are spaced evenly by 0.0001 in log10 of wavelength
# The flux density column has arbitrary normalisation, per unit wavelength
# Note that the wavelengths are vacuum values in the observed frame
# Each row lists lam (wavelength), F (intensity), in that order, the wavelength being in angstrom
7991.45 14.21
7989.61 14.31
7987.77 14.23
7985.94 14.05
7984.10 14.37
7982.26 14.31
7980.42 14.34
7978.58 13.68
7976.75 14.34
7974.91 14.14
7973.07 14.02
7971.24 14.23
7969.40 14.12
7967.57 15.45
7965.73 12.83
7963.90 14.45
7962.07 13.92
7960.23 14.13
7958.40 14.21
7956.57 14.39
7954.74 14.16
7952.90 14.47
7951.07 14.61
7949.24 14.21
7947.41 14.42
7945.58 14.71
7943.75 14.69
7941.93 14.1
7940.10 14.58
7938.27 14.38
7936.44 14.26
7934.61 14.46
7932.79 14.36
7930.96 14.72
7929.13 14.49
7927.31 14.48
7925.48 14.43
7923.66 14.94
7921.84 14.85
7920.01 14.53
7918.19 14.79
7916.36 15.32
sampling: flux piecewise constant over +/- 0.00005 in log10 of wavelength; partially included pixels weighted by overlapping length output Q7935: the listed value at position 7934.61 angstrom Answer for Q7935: 14.46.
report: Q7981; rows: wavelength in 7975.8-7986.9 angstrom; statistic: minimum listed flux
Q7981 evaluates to 13.68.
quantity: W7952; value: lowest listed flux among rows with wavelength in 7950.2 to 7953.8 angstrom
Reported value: 14.47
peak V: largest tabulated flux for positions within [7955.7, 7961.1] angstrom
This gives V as 14.39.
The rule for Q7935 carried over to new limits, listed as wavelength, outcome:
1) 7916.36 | 15.32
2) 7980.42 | 14.34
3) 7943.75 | 14.69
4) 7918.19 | 14.79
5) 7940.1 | 14.58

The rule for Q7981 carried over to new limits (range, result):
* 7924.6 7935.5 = 14.36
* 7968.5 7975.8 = 14.02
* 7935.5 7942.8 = 14.1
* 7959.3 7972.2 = 12.83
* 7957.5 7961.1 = 14.13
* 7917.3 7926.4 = 14.43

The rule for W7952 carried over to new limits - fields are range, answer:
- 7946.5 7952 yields 14.21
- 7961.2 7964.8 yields 13.92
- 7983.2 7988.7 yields 14.05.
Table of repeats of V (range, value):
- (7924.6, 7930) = 14.49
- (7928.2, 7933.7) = 14.72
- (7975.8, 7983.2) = 14.34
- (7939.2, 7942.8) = 14.58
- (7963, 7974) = 15.45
